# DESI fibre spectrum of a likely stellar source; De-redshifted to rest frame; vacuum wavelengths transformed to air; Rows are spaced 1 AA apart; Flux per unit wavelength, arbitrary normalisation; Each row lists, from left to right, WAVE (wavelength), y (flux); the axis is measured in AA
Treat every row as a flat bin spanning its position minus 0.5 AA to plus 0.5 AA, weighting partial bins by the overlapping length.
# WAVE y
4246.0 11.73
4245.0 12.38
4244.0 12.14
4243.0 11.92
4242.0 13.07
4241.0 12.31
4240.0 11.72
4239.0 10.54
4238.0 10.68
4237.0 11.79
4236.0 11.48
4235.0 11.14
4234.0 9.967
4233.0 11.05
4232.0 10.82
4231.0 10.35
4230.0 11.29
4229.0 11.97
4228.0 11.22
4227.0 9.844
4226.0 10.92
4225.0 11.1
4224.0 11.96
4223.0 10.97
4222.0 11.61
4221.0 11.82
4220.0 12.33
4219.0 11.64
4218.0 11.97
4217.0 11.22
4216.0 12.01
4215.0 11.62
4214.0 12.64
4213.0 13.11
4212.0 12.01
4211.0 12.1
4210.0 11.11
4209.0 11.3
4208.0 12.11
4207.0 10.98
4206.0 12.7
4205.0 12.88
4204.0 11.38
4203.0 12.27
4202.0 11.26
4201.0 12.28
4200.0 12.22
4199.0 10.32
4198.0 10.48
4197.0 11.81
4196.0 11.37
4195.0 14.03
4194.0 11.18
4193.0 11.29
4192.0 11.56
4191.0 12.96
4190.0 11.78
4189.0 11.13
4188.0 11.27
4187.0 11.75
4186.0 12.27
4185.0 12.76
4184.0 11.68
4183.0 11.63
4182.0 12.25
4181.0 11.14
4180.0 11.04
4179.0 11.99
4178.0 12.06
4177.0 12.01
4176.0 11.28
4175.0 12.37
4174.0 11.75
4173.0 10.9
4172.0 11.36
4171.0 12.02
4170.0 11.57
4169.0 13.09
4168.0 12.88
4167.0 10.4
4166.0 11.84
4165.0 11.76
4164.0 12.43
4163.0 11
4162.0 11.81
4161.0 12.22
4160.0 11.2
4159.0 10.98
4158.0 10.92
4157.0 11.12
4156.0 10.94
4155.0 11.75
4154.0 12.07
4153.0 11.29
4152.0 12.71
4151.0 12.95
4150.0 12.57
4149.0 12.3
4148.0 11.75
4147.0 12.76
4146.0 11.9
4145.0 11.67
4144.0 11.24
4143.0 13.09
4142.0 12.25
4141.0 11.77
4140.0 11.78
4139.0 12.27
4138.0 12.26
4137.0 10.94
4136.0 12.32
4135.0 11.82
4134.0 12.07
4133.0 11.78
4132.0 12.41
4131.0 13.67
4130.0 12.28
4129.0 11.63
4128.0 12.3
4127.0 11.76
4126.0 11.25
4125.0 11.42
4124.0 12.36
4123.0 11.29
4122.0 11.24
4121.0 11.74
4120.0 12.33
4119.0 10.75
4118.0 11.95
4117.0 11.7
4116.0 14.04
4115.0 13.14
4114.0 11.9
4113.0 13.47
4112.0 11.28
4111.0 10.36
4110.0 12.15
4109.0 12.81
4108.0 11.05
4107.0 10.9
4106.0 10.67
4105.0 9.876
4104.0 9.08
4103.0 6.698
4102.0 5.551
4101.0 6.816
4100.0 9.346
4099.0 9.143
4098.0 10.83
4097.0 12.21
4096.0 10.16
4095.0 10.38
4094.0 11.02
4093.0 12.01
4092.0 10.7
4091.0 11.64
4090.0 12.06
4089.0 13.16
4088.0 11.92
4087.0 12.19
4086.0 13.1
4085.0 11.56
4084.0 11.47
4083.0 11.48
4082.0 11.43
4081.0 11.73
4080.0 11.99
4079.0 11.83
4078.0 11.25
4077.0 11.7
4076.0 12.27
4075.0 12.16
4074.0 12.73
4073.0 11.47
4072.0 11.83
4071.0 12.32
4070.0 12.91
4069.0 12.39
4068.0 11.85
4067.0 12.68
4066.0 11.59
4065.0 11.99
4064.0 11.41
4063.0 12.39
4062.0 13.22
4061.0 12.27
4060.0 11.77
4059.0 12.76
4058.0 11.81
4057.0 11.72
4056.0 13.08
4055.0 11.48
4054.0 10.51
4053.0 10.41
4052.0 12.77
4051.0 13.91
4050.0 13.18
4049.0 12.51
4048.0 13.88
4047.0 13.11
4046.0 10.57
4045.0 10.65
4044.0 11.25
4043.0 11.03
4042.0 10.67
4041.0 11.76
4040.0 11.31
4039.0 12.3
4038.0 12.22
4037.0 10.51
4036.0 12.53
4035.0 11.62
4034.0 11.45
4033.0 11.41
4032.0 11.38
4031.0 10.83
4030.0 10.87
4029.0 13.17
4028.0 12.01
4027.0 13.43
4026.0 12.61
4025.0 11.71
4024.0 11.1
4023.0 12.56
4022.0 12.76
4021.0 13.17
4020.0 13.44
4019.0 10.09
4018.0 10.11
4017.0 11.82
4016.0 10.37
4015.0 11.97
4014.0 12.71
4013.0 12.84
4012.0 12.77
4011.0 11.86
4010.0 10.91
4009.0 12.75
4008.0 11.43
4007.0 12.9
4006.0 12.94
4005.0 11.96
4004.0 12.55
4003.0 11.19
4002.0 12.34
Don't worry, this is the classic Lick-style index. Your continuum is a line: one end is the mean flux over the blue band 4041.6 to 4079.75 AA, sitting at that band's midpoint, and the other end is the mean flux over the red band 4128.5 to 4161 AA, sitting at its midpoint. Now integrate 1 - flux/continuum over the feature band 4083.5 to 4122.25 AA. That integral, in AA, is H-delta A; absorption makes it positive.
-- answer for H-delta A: 2.94 AA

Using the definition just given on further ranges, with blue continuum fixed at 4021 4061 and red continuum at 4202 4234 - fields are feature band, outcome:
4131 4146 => -0.4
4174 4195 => -0.3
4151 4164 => 0.1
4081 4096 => 0.2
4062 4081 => -0.3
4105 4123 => 0.0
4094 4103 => 2.0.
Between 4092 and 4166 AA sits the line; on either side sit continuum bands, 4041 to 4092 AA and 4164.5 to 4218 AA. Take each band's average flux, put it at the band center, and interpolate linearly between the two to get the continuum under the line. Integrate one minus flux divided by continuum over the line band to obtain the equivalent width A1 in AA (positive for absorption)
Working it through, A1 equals 2.80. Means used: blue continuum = 12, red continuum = 11.8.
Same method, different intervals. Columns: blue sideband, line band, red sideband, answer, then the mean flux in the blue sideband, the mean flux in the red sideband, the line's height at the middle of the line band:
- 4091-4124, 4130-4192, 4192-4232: -3.4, 10.9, 11.6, 11.3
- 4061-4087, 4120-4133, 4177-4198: 0.0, 12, 11.8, 11.9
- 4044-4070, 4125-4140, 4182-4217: 0.0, 12.2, 11.9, 12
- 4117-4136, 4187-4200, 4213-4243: 0.0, 11.9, 11.5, 11.6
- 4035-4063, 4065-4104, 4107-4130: 2.3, 12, 11.9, 11.9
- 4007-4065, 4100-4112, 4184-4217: 2.2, 11.9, 11.9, 11.9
